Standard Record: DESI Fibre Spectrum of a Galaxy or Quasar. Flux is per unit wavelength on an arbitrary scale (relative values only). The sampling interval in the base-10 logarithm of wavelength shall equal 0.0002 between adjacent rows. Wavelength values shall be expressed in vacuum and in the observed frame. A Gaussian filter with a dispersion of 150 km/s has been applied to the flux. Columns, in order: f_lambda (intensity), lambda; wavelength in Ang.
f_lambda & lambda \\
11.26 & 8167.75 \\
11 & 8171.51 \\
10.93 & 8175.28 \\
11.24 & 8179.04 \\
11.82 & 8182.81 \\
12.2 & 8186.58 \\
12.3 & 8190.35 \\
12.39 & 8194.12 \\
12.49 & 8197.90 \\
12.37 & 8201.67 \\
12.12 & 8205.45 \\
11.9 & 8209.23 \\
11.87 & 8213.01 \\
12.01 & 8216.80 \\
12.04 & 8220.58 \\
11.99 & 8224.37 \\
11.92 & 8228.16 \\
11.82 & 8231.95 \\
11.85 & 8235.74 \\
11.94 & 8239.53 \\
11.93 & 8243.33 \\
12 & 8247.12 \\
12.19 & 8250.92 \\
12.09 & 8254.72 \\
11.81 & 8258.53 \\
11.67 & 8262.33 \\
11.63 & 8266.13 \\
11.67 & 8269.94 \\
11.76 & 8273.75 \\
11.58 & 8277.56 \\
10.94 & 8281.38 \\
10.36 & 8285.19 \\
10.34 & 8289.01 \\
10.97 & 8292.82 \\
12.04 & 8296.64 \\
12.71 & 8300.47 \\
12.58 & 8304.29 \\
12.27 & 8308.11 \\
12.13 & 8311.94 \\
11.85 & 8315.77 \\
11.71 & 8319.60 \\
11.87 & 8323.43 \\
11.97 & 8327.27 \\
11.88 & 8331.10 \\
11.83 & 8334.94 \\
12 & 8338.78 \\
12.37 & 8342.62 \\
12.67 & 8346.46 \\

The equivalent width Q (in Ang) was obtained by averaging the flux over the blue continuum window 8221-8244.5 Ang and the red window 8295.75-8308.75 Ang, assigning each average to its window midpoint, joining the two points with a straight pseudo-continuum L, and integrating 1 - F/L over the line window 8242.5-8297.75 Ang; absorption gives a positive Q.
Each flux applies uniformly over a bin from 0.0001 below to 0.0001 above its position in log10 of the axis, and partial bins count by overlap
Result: 3.1 Ang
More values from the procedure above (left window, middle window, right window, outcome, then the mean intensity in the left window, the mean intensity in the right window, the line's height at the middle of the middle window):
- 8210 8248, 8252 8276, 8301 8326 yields 0.4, 11.9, 12.1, 12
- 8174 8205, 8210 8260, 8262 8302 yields -1.1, 12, 11.4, 11.7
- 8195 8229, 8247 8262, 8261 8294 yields -0.6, 12.1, 11.2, 11.5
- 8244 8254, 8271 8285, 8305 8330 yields 0.9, 12.1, 12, 12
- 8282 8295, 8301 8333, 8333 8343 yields -1.8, 10.6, 12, 11.4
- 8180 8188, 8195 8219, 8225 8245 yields -0.5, 11.9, 11.9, 11.9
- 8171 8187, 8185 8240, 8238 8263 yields -2.0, 11.4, 12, 11.7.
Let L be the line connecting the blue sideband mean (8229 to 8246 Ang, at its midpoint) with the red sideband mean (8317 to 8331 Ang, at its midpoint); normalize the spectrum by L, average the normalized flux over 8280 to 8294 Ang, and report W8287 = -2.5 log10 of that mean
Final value 0.12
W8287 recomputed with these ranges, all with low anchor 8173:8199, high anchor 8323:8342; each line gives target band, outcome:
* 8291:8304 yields -0.01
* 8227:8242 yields 0.00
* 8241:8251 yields -0.01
